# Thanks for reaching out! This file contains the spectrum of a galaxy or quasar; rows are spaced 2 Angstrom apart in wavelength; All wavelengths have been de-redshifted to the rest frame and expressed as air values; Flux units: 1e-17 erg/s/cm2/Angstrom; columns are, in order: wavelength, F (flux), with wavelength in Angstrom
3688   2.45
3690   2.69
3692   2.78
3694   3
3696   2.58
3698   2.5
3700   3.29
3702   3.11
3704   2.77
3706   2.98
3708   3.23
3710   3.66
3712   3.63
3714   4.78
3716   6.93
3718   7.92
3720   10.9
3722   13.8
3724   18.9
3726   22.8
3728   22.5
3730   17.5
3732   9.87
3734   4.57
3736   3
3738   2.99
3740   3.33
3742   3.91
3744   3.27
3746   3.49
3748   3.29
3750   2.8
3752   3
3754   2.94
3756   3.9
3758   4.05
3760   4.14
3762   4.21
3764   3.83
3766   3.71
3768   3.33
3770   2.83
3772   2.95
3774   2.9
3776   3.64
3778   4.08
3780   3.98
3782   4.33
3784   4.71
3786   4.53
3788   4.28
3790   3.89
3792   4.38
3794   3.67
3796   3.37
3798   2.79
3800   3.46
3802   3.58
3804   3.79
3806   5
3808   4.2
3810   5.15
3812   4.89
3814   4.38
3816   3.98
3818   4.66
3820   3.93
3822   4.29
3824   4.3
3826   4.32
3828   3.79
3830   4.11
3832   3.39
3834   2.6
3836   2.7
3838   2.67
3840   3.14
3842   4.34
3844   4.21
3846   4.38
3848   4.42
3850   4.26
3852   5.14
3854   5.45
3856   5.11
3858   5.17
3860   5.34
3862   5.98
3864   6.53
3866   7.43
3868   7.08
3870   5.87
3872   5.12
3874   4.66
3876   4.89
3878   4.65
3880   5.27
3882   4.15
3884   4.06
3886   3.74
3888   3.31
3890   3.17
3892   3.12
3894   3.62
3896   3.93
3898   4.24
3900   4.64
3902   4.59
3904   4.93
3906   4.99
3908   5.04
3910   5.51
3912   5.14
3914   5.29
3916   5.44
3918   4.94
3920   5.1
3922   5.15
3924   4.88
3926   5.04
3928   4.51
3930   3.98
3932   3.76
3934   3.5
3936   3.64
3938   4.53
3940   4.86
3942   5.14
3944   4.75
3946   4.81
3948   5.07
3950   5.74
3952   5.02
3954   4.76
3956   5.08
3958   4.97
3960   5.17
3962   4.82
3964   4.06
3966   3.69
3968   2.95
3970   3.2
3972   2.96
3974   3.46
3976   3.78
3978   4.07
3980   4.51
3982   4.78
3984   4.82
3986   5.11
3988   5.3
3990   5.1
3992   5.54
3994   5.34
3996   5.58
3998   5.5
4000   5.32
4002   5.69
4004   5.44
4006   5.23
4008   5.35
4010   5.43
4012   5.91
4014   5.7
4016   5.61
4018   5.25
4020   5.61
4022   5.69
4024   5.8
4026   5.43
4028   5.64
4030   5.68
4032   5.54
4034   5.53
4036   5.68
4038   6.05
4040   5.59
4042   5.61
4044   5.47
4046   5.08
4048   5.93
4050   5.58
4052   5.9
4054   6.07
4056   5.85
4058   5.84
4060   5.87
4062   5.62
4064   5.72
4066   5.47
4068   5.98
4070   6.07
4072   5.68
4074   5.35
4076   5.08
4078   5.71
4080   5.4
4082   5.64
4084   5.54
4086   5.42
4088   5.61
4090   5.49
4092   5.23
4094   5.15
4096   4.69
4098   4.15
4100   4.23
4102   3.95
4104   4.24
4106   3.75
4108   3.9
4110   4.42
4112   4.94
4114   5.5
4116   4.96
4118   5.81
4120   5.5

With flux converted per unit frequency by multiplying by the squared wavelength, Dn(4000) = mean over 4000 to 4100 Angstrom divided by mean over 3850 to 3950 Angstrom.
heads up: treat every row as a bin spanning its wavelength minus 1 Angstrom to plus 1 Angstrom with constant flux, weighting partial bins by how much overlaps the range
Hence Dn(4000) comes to 1.24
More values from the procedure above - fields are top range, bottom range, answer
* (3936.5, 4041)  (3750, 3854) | 1.42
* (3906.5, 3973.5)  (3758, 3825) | 1.25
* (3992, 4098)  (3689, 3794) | 1.20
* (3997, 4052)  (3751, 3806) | 1.69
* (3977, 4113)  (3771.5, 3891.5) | 1.37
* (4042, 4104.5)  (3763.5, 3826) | 1.57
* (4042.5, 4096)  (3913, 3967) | 1.26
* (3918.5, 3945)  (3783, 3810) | 1.21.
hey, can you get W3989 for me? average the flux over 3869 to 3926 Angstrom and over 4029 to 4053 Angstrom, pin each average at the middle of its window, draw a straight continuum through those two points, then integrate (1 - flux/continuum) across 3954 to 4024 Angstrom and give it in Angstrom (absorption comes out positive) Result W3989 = 5.16 Angstrom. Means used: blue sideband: 4.63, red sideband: 5.64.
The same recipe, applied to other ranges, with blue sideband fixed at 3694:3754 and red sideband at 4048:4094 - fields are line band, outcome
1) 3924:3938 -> 4.38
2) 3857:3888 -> 4.83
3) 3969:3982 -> 4.77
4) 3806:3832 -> 8.42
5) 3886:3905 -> 6.85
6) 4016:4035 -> 0.65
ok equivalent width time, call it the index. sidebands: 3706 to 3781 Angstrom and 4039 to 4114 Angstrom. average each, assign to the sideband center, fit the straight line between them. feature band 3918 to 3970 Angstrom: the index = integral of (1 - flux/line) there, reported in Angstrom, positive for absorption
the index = 9.80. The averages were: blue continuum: 6.19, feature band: 4.58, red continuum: 5.28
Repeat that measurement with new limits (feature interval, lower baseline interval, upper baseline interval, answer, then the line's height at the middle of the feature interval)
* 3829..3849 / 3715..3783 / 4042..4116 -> 8.3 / 6.13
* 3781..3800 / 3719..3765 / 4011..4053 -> 8.5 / 7.21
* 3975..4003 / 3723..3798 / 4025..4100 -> 2.6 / 5.55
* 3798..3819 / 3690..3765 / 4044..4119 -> 5.9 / 5.88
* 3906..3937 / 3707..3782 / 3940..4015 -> 2.6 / 5.17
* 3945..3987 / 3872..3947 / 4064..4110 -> 2.5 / 4.7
